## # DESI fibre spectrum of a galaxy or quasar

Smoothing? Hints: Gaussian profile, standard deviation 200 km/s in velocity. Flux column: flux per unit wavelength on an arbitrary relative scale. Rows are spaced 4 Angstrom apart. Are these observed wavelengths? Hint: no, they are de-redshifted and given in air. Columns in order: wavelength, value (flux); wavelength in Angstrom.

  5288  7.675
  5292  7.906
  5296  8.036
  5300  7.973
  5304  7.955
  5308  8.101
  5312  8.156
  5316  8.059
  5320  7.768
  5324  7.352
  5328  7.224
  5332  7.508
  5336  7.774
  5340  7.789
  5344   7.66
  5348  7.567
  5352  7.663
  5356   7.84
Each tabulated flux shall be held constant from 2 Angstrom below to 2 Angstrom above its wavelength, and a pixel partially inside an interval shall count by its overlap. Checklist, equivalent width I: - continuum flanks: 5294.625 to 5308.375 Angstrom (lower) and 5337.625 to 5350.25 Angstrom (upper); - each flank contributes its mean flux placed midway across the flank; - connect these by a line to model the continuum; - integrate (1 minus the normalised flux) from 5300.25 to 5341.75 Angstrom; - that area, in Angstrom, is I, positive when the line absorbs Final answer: 0.4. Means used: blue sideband 8.01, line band 7.78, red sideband 7.67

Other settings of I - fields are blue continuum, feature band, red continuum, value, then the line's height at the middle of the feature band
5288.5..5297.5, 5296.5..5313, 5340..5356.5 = -0.4 Angstrom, 7.87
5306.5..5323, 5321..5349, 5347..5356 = 0.9 Angstrom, 7.81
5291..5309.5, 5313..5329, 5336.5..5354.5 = 0.4 Angstrom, 7.85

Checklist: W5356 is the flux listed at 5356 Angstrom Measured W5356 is 7.84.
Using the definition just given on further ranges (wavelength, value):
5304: 7.955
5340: 7.789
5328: 7.224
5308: 8.101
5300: 7.973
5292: 7.906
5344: 7.66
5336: 7.774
